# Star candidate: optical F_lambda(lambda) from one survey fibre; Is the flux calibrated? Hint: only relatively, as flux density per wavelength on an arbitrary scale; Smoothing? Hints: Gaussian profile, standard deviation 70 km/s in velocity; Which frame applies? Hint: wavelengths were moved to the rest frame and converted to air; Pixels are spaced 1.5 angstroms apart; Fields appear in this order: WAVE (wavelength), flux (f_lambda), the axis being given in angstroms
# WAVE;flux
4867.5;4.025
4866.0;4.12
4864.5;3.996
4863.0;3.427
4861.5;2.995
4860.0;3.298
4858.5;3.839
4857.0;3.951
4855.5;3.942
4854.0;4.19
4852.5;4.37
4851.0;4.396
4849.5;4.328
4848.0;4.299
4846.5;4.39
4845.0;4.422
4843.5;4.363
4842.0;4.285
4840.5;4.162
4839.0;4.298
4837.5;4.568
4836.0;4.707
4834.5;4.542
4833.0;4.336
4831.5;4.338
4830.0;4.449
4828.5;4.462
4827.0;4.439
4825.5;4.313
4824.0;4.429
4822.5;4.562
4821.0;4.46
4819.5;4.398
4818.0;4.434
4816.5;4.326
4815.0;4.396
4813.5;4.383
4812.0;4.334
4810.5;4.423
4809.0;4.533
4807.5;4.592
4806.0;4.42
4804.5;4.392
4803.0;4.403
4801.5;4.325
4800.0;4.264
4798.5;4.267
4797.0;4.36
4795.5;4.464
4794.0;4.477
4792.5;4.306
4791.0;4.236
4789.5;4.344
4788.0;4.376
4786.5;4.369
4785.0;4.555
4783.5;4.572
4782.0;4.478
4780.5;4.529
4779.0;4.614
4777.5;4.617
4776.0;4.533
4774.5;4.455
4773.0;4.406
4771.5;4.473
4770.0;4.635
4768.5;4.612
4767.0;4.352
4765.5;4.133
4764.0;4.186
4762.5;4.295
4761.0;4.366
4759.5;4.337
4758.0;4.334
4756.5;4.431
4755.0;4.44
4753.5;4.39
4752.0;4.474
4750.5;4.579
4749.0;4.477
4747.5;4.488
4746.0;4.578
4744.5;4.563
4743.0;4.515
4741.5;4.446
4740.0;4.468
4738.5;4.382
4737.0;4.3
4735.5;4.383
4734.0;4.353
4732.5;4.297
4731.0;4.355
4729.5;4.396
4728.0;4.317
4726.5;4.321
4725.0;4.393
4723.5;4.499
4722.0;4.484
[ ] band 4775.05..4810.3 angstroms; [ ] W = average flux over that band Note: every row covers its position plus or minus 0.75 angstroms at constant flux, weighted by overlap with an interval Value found 4.44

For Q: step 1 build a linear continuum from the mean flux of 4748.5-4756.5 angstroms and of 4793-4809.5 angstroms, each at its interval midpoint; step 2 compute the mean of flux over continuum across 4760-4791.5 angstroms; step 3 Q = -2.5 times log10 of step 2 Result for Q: 0.00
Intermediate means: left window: 4.47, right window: 4.41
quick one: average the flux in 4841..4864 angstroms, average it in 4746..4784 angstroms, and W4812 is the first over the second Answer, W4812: 0.91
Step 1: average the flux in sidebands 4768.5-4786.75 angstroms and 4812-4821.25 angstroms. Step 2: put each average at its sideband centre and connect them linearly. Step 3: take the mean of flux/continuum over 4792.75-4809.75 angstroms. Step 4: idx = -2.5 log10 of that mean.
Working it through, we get 0.01 mag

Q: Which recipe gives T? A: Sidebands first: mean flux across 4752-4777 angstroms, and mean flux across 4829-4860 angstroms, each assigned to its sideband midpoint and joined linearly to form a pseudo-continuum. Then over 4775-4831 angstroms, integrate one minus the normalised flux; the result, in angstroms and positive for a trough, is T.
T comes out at -1.0 angstroms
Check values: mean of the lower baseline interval 4.4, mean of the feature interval 4.43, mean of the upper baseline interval 4.29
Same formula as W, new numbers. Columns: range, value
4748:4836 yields 4.42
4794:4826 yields 4.41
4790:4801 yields 4.34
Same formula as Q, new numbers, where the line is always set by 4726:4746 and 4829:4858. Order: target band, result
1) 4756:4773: 0.00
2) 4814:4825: -0.02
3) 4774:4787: -0.04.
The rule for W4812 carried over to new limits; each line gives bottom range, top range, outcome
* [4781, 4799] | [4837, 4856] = 0.98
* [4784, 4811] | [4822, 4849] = 1.00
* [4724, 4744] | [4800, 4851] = 1.01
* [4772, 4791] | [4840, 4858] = 0.95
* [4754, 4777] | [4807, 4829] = 1.01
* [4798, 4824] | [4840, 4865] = 0.92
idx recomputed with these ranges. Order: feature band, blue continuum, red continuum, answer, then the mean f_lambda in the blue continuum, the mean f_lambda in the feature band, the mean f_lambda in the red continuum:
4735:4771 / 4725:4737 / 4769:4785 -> 0.00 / 4.35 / 4.42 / 4.53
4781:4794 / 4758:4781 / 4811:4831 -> 0.00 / 4.43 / 4.41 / 4.41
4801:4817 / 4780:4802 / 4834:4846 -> 0.00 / 4.39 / 4.41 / 4.42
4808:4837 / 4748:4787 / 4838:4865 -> -0.06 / 4.45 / 4.44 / 4.06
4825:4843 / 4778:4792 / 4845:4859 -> -0.03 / 4.45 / 4.41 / 4.21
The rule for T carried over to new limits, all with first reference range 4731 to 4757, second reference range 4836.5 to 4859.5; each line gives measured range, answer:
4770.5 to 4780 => -0.3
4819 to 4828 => -0.3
